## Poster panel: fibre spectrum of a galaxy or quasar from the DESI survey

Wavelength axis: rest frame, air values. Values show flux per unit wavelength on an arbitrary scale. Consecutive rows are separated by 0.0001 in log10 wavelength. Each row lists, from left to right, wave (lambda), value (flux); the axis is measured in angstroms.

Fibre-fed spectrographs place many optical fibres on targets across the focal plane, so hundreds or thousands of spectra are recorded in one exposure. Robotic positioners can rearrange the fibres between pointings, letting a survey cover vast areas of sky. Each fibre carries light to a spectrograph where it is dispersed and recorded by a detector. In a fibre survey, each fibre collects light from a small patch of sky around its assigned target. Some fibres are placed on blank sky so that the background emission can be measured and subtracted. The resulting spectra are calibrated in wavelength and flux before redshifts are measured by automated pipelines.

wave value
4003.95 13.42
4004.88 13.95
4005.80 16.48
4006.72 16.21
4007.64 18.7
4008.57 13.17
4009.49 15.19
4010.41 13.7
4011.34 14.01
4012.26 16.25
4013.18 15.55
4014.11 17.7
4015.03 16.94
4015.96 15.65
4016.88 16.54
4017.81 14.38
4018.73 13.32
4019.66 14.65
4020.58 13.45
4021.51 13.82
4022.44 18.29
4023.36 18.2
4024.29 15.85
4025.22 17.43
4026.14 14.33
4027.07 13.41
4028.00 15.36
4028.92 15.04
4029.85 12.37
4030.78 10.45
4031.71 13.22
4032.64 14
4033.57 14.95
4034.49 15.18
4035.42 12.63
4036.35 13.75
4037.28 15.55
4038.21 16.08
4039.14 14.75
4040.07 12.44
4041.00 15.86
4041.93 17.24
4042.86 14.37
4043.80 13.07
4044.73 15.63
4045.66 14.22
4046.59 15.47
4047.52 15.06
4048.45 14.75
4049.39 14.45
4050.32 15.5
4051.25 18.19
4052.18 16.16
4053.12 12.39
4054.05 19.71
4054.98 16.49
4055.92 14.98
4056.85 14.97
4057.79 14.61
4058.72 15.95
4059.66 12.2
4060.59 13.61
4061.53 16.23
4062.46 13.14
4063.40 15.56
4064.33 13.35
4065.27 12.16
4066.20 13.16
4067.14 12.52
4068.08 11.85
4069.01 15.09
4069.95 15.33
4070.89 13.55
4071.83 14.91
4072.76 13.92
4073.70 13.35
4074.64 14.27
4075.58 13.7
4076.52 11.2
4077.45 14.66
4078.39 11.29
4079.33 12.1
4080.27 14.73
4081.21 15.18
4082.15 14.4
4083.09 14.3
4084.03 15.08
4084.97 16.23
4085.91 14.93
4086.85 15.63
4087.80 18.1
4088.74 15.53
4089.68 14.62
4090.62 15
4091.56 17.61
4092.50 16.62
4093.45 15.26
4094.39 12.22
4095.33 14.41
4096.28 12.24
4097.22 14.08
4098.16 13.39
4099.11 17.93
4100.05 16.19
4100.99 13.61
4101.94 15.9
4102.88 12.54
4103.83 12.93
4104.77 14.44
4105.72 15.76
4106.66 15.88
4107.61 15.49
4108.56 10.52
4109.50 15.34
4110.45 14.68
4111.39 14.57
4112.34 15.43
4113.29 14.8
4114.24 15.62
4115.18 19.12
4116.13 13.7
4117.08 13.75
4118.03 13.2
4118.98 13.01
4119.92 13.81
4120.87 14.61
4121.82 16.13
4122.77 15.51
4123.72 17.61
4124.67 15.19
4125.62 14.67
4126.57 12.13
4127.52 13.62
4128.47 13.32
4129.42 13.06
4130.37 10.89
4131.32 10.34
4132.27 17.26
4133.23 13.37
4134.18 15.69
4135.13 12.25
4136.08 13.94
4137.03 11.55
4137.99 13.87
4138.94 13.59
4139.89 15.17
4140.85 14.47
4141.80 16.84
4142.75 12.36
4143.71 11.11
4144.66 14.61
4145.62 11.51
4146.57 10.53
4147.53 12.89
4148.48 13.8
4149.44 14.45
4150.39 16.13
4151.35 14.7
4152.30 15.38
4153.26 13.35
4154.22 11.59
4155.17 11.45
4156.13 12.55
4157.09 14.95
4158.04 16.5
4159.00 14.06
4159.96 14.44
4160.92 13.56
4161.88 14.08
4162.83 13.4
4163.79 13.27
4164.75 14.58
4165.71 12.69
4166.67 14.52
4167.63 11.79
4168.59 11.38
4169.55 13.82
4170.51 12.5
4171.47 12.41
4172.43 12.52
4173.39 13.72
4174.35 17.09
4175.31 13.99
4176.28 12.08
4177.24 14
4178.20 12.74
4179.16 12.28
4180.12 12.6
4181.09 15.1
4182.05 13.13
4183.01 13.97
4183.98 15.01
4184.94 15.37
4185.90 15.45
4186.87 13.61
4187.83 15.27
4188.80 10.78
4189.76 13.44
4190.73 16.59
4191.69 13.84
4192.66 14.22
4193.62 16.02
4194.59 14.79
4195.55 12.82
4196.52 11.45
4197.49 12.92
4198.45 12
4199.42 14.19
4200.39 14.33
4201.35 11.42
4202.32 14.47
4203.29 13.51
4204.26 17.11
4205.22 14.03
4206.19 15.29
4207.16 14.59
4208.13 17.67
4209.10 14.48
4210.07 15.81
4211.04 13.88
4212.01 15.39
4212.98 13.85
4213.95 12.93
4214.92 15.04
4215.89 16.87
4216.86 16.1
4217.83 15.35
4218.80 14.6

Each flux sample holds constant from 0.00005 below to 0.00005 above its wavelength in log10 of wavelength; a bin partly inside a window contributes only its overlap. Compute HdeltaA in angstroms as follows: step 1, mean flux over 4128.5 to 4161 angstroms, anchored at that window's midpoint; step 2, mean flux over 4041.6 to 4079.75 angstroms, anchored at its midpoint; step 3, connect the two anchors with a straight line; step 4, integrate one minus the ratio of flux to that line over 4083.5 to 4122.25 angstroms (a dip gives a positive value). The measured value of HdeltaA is -2.4 angstroms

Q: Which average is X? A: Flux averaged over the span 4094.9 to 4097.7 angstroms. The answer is 13.6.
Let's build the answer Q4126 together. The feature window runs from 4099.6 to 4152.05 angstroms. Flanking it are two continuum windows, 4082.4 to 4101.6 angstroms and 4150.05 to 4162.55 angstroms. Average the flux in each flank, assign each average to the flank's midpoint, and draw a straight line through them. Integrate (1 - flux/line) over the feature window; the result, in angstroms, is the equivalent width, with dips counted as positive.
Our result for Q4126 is 1.5 angstroms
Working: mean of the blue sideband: 15.1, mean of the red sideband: 14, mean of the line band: 14.1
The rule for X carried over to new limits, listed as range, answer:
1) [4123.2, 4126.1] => 15.8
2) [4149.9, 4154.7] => 14.2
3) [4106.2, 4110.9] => 14.4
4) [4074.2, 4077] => 13.1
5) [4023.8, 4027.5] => 15.3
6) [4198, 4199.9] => 13.1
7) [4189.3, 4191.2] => 15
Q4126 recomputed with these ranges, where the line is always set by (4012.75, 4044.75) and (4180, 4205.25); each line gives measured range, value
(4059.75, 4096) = 0.77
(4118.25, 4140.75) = 0.63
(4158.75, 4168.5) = 0.42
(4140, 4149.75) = 0.65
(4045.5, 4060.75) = -0.54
